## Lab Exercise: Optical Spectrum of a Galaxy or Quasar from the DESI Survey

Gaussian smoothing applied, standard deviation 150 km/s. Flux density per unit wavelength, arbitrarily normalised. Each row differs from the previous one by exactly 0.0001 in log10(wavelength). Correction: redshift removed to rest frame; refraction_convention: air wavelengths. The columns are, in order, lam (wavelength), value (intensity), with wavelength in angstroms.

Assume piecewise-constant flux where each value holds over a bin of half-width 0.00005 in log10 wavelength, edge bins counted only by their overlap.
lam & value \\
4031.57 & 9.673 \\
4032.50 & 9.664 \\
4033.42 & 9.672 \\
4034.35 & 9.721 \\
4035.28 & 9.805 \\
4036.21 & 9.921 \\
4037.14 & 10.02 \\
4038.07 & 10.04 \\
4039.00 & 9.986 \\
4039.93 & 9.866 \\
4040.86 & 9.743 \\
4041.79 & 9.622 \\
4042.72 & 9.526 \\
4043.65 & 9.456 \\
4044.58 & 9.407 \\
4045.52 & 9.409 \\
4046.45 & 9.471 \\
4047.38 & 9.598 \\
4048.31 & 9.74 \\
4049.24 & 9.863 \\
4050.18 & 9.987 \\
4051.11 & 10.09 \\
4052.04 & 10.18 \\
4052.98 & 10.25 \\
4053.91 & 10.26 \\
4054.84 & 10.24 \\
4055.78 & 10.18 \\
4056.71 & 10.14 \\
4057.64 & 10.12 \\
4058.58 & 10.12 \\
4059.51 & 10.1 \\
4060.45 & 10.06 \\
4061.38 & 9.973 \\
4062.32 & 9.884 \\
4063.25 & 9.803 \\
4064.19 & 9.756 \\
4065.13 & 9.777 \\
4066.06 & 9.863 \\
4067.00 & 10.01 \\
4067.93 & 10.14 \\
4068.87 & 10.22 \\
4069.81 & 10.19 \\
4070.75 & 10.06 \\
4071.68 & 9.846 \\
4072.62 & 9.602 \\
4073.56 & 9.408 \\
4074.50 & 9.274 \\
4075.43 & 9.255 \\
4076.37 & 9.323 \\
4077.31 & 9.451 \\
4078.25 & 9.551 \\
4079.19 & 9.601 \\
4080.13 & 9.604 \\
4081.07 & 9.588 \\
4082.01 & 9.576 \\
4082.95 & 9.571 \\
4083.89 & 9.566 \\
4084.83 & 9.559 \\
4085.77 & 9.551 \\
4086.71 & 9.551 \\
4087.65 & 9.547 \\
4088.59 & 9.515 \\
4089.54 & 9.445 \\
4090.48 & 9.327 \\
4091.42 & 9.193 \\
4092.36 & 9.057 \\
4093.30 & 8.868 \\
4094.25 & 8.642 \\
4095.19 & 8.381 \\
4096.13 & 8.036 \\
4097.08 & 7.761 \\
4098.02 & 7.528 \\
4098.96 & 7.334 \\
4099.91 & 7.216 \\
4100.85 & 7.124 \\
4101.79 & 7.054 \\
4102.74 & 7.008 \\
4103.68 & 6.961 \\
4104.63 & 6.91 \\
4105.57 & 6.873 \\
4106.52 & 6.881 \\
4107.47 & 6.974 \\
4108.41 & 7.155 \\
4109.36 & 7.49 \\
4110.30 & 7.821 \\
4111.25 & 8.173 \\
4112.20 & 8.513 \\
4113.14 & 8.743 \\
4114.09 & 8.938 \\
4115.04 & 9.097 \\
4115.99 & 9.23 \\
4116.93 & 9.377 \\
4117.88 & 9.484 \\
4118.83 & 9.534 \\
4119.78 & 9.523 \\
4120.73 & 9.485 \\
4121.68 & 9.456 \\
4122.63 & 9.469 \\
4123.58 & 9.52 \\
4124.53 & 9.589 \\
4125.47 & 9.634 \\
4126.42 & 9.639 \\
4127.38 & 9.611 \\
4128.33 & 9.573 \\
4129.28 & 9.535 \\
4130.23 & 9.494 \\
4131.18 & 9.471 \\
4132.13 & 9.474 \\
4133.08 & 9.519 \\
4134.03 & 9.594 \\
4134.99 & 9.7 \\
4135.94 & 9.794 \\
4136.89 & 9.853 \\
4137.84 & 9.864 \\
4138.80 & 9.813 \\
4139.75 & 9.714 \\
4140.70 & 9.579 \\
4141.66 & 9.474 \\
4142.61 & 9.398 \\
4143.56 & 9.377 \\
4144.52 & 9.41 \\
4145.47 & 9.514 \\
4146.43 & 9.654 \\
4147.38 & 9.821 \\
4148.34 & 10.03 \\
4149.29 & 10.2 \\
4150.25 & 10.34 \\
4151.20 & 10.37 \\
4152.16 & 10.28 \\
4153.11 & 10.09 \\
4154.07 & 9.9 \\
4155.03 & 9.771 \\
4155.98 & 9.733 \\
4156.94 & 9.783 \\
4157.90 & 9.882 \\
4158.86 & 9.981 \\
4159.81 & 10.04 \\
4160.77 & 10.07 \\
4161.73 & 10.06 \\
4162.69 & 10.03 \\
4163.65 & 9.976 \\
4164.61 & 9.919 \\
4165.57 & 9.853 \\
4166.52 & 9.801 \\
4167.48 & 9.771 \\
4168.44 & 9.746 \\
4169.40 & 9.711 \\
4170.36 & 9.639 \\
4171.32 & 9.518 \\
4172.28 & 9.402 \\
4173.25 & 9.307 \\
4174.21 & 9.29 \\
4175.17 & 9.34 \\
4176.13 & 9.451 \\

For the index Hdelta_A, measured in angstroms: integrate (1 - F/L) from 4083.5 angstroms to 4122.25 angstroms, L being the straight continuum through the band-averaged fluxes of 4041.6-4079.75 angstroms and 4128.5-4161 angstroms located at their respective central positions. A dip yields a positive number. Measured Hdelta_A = 5.4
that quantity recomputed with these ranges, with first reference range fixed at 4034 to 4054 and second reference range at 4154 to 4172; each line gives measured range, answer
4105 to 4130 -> 2.6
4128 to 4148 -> 0.5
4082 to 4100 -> 1.7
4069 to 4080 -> 0.2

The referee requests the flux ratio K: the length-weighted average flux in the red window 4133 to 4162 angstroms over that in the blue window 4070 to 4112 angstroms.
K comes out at 1.1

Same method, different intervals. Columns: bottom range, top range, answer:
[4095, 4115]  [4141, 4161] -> 1.30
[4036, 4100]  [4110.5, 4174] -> 1.01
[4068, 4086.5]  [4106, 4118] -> 0.86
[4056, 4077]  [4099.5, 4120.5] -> 0.81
